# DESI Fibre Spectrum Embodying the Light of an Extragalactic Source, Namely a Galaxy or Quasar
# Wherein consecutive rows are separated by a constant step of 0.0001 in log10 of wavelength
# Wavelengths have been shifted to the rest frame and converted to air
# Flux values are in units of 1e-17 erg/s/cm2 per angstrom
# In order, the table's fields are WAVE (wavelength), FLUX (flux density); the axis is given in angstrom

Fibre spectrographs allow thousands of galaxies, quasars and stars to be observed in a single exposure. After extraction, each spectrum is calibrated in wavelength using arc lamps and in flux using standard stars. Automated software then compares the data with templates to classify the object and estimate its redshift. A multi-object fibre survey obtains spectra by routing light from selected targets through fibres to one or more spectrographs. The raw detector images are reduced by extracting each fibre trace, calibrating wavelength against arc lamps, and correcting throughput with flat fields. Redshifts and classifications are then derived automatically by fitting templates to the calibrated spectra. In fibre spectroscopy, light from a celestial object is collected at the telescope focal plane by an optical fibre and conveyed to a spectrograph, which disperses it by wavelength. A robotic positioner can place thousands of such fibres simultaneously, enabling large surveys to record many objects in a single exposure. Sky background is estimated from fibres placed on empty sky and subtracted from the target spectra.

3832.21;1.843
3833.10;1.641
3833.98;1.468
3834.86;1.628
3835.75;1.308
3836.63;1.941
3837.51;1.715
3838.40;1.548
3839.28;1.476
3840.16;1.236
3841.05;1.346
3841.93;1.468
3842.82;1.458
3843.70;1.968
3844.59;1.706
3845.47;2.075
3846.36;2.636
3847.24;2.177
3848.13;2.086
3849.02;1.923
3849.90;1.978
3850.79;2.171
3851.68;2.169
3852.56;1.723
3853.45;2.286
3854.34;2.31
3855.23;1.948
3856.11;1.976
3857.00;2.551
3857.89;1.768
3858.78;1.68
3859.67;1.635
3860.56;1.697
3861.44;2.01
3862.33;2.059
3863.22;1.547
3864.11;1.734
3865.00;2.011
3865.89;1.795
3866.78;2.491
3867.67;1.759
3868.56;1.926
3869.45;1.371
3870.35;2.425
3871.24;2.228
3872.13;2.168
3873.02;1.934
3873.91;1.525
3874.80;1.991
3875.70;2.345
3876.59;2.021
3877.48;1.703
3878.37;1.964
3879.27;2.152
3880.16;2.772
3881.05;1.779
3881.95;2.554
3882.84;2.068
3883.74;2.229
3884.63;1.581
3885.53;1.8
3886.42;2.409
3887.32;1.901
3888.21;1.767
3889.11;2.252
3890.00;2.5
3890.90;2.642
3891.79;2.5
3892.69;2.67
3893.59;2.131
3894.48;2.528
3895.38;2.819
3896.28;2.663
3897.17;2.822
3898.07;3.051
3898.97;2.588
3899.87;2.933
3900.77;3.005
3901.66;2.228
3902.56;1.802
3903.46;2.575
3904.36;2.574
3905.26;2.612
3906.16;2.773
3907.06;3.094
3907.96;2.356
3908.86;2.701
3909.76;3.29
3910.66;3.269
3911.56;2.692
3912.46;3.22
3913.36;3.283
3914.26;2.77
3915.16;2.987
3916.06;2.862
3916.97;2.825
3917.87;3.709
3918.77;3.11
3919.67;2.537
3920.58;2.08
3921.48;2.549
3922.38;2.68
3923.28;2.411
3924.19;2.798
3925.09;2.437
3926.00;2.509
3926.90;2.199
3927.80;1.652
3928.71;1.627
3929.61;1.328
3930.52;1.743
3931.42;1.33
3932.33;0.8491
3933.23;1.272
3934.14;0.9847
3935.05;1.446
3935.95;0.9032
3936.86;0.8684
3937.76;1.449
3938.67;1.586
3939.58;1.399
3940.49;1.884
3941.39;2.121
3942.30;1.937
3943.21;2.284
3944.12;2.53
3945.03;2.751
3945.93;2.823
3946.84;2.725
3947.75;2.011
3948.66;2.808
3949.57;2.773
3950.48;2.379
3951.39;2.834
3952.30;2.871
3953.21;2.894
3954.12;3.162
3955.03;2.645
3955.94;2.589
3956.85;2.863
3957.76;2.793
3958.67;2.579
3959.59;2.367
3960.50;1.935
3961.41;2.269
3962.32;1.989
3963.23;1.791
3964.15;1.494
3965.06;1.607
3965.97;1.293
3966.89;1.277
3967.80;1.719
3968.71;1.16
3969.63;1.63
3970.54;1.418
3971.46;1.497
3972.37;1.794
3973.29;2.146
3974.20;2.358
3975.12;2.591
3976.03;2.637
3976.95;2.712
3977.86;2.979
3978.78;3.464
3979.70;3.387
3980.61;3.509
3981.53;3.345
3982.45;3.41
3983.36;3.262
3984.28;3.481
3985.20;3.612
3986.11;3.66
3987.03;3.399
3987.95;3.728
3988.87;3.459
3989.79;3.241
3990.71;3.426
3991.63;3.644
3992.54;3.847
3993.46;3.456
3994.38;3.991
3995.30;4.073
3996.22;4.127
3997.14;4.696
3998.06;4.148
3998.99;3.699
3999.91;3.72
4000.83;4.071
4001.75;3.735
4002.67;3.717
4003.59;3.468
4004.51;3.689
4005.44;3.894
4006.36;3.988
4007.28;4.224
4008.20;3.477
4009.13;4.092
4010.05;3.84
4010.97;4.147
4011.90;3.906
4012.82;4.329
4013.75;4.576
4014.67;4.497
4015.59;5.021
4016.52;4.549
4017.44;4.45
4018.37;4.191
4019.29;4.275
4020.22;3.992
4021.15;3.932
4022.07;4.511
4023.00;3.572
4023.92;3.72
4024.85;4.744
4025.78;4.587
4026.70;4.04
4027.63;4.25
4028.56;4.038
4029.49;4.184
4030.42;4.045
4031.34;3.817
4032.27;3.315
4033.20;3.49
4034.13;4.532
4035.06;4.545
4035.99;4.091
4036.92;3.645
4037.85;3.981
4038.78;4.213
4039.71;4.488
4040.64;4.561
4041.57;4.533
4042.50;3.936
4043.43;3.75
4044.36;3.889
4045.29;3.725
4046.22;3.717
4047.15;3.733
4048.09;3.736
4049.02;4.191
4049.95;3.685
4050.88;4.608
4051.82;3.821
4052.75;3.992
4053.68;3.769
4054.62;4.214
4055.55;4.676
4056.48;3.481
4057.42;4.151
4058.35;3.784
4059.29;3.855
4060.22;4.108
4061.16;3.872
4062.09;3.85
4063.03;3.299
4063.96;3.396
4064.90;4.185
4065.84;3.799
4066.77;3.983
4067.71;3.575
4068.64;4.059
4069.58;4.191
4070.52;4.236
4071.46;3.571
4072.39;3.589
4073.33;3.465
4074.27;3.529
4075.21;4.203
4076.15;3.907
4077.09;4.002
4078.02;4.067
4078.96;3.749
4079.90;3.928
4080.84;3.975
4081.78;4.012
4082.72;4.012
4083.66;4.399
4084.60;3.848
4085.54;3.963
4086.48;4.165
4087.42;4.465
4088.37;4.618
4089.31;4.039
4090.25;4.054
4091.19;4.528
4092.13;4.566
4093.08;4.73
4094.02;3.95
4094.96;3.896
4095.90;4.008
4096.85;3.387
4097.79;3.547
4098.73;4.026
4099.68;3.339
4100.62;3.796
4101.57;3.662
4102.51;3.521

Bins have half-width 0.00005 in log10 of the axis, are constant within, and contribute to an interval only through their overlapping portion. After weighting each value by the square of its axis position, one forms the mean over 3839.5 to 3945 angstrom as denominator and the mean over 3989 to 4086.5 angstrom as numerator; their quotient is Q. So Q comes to 2.0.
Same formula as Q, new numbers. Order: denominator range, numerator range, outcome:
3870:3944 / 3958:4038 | 1.59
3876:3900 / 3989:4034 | 1.84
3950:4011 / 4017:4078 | 1.36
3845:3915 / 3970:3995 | 1.43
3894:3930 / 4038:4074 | 1.60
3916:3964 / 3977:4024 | 1.79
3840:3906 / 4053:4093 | 2.07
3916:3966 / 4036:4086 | 1.92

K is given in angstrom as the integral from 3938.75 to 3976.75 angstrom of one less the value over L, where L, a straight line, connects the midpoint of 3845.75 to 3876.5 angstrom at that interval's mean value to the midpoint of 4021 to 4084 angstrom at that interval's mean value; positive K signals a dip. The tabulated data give 9.9 angstrom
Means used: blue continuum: 2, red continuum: 3.98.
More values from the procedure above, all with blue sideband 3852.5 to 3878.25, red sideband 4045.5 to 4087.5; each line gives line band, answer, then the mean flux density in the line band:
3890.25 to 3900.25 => -1.84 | 2.66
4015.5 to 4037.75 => -3.78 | 4.13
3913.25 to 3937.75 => 3.99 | 2.11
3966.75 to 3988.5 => 2.64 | 2.7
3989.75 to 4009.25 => -3.45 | 3.85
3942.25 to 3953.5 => 0.65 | 2.6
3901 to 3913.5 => -1.95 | 2.74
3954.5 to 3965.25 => 2.28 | 2.27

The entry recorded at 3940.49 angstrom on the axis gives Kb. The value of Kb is 1.884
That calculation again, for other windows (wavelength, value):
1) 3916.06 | 2.862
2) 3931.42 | 1.33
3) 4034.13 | 4.532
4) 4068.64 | 4.059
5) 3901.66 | 2.228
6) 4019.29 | 4.275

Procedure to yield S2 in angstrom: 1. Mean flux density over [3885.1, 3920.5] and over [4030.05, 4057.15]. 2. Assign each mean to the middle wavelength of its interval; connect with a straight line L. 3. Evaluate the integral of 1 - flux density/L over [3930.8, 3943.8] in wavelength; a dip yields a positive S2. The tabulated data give 6.65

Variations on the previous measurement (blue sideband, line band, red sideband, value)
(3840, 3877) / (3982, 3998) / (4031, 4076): -2.0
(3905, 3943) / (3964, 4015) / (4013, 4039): 4.0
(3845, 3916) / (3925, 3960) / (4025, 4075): 9.7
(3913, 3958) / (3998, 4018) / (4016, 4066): -3.3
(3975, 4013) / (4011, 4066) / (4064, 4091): -3.5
